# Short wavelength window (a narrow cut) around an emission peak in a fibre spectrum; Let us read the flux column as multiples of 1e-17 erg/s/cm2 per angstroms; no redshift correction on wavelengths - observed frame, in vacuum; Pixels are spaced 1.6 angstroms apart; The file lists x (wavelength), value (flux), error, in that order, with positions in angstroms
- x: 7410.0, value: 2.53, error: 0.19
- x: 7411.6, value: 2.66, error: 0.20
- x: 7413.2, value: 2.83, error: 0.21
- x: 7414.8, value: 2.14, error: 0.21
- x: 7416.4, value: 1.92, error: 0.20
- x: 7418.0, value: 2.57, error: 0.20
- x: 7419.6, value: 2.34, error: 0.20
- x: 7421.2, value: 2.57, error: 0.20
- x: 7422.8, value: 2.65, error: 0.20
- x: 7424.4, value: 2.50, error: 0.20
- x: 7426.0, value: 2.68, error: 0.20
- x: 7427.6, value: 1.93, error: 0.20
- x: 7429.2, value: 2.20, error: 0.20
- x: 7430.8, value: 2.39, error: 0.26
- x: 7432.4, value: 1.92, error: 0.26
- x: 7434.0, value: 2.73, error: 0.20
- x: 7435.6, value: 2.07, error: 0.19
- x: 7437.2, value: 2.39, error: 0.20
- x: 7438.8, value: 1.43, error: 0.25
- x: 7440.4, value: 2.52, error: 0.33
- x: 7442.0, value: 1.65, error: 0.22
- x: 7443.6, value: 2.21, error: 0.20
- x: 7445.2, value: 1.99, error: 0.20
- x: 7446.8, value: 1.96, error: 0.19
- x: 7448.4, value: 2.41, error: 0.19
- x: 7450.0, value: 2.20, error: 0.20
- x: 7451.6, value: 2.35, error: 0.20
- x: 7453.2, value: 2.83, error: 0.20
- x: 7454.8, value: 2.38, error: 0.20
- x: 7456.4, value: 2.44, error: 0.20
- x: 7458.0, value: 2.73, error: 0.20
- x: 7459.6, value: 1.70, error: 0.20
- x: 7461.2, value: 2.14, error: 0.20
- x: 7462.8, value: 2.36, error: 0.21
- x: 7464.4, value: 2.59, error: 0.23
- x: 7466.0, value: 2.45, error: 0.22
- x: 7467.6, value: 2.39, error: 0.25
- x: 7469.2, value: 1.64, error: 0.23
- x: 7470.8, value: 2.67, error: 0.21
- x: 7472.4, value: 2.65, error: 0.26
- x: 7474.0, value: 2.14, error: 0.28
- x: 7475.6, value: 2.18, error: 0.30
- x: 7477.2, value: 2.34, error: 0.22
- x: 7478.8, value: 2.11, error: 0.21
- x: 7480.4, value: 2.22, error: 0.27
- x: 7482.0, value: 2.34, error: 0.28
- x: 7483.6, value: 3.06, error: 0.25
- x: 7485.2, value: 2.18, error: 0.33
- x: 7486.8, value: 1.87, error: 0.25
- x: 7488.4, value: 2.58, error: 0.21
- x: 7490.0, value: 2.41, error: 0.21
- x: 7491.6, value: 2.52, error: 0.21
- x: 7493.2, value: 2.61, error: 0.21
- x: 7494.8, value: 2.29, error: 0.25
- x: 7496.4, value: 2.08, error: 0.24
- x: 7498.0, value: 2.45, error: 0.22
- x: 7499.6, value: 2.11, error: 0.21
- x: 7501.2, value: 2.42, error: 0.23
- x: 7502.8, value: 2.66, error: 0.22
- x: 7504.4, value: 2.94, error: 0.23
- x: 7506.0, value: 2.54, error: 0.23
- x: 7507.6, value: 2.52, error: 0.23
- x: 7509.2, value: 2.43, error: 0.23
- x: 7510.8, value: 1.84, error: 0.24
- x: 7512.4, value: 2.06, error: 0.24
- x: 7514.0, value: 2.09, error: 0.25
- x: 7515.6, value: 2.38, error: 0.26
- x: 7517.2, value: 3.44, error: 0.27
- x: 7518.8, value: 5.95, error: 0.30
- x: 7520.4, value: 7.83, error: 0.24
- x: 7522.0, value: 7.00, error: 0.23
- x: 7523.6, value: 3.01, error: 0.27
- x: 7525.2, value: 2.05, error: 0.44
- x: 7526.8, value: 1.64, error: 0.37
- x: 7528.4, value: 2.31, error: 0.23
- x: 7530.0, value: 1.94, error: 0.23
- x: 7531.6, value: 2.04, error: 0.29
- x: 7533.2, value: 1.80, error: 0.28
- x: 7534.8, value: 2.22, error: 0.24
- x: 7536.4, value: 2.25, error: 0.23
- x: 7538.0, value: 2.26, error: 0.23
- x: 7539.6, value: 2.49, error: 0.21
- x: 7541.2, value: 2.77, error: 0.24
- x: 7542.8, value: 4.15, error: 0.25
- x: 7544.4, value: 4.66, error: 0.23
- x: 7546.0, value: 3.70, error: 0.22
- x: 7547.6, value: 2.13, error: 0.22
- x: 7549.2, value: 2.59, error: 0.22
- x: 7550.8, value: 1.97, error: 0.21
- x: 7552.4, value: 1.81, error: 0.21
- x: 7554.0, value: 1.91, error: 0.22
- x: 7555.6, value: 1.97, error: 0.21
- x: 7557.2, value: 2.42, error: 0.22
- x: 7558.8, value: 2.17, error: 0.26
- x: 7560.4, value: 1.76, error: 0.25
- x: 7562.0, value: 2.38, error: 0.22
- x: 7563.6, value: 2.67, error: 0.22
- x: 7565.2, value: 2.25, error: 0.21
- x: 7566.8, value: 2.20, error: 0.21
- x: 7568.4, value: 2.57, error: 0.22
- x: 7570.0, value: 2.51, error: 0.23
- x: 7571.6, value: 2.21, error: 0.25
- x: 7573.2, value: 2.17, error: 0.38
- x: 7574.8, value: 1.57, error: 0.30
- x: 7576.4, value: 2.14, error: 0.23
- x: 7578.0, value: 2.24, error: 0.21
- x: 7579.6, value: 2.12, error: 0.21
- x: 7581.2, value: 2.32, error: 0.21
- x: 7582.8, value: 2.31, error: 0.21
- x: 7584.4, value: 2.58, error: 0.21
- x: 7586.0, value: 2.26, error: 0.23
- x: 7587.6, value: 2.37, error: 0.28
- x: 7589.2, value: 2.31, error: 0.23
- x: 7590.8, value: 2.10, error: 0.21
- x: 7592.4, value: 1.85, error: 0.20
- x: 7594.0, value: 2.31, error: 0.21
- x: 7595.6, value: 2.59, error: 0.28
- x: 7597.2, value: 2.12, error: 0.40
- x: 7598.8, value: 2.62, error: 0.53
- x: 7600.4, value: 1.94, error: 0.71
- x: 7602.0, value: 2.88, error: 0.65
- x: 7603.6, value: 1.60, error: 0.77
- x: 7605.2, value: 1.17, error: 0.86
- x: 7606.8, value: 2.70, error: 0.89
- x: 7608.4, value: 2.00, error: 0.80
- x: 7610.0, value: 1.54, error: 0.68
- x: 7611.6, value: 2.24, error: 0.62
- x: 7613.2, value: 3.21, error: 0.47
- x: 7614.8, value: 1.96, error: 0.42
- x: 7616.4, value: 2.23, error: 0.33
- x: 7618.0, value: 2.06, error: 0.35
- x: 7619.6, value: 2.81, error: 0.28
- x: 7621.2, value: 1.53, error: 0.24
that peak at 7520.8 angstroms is H-alpha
